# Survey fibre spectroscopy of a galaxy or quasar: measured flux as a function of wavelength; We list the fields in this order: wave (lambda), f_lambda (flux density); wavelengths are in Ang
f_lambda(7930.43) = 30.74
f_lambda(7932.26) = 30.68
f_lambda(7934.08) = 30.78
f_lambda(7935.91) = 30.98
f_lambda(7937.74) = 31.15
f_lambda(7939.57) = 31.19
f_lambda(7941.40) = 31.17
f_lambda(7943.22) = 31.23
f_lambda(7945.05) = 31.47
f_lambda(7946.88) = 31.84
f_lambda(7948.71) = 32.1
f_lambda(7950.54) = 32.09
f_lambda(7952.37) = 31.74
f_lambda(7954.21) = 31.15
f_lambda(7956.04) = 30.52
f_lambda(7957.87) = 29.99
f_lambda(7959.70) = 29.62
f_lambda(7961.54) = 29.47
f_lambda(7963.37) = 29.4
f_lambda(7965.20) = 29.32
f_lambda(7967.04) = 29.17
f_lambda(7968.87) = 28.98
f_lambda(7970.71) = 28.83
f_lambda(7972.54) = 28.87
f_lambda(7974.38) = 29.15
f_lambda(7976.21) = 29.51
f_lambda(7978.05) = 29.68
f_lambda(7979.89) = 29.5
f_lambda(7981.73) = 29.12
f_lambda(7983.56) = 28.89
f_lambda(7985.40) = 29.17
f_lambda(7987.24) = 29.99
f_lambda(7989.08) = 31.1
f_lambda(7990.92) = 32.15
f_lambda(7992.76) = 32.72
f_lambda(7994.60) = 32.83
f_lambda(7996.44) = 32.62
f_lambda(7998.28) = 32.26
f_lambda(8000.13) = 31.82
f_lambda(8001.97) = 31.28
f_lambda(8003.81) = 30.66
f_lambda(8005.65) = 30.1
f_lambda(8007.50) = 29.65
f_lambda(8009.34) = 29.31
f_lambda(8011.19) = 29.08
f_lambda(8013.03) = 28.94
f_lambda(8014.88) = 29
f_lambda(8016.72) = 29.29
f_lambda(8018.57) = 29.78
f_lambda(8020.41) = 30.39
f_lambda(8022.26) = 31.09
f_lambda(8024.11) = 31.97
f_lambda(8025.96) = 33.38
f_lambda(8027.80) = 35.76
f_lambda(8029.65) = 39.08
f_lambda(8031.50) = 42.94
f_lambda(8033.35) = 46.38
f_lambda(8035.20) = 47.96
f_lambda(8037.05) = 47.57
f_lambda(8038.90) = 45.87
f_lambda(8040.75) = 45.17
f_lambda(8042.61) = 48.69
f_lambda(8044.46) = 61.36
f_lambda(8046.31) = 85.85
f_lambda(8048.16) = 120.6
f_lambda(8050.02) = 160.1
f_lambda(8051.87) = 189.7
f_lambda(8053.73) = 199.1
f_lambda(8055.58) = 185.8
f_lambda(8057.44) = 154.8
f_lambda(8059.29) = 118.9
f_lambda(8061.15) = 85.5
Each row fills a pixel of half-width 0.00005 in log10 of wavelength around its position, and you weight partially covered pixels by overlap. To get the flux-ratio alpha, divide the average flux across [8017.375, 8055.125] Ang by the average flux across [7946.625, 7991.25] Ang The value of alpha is 2.33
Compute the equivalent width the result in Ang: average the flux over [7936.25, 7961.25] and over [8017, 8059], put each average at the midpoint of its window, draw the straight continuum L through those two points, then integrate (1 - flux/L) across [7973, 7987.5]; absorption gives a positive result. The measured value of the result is 5.5 Ang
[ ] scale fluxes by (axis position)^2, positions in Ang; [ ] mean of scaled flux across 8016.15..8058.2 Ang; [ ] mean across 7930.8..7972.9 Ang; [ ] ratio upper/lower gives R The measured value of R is 2.5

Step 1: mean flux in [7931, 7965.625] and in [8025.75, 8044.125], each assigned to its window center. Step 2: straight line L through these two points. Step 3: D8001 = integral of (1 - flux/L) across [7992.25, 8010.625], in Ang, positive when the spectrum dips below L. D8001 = 3.7 Ang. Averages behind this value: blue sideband 30.9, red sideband 44.3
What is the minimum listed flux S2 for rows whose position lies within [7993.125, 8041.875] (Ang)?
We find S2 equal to 28.94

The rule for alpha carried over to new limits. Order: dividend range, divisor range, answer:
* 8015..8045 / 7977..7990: 1.35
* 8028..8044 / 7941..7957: 1.44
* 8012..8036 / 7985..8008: 1.12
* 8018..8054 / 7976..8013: 2.18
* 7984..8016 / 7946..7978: 1.02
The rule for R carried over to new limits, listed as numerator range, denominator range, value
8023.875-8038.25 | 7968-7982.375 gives 1.43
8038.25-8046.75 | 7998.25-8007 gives 1.83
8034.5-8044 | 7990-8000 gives 1.49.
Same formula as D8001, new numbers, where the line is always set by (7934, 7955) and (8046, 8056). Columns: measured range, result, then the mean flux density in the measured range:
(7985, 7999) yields 9.0 Ang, 31.7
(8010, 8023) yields 9.7 Ang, 29.6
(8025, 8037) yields 8.4 Ang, 41.4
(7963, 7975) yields 6.2 Ang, 29.1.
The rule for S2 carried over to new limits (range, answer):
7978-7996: 28.89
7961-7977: 28.83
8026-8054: 35.76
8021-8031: 31.09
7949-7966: 29.32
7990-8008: 29.65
